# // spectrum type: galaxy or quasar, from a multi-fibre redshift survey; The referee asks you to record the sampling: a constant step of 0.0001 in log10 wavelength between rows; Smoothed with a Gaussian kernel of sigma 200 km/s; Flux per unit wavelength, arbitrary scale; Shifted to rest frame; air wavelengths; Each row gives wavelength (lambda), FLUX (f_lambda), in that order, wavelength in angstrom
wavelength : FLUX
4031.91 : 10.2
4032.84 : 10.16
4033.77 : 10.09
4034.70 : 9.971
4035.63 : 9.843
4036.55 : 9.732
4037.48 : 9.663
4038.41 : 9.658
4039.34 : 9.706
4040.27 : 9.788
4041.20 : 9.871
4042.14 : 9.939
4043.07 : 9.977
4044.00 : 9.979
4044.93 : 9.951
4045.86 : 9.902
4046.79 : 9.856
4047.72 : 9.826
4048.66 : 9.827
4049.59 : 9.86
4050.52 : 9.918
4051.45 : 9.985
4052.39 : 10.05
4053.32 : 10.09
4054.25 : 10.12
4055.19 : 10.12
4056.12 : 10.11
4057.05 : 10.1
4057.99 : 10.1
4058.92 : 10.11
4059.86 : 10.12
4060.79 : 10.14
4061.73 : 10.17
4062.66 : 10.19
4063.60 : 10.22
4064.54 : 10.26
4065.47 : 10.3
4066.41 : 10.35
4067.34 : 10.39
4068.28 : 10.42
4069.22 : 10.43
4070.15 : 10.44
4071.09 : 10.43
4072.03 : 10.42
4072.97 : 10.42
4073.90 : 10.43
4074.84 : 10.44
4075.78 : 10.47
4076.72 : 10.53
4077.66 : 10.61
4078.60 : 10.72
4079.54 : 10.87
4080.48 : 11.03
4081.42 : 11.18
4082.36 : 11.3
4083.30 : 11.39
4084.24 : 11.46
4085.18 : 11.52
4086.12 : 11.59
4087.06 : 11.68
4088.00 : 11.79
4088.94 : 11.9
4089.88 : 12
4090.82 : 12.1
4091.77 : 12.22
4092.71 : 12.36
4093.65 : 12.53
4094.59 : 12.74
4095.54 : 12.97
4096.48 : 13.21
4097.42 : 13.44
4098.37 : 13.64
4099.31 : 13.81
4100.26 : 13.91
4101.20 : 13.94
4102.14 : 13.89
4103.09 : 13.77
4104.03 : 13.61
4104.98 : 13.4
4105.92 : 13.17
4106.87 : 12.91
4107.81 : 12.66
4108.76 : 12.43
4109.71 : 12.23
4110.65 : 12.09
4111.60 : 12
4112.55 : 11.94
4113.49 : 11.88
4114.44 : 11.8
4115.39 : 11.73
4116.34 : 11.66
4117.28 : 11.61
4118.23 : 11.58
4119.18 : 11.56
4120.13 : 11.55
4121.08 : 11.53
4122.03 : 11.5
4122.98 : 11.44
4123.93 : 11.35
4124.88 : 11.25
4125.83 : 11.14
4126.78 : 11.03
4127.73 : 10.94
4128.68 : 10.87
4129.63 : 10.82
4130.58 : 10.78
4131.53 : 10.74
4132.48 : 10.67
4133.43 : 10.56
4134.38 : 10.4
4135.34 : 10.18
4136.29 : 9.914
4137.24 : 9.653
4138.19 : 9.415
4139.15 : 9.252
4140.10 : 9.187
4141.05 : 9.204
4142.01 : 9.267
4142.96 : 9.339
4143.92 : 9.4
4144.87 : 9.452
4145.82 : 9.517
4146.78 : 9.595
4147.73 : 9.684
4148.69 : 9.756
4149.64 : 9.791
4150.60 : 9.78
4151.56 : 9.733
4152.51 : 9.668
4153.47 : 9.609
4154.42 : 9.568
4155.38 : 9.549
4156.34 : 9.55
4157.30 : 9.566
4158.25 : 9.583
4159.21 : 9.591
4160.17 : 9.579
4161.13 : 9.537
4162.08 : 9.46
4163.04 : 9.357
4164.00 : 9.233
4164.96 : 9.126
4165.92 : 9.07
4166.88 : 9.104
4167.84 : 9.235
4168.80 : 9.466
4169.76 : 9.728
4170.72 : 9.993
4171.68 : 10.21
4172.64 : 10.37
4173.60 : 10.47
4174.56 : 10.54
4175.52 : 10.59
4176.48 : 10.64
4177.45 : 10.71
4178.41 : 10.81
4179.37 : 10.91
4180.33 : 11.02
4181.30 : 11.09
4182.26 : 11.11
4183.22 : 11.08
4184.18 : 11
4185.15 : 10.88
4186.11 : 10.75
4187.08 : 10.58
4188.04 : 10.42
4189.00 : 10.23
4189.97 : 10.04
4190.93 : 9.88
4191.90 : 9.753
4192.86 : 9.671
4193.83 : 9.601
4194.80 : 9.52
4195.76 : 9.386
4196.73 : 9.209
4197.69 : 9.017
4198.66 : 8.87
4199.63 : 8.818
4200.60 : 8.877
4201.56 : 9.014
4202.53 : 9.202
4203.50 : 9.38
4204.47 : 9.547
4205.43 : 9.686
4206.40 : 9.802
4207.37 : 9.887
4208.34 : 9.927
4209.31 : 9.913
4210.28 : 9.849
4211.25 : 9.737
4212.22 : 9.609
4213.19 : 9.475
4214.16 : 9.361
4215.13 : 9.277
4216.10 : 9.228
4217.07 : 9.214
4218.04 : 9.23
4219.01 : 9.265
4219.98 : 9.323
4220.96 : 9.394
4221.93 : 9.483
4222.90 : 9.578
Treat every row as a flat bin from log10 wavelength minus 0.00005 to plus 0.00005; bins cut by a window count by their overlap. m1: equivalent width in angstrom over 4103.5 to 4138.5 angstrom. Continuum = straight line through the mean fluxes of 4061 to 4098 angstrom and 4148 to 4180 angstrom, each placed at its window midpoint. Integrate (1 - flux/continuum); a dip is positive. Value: -3.1 angstrom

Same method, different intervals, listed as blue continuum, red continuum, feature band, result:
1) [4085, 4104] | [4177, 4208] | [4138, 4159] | 3.2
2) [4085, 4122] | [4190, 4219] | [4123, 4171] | 5.7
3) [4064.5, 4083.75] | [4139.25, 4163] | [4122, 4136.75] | -1.5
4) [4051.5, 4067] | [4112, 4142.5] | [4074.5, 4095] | -2.1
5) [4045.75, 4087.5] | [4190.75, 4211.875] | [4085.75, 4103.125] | -4.3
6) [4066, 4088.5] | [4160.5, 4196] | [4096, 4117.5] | -4.4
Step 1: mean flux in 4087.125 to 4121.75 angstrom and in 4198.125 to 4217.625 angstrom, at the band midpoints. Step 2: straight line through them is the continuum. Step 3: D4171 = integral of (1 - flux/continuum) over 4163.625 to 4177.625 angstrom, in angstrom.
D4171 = 0.86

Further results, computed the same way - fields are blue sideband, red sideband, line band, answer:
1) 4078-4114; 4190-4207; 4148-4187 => 0.9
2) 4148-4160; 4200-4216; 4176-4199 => -1.7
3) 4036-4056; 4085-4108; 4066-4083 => 1.4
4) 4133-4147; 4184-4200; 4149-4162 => 0.1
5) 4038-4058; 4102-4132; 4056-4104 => -2.4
